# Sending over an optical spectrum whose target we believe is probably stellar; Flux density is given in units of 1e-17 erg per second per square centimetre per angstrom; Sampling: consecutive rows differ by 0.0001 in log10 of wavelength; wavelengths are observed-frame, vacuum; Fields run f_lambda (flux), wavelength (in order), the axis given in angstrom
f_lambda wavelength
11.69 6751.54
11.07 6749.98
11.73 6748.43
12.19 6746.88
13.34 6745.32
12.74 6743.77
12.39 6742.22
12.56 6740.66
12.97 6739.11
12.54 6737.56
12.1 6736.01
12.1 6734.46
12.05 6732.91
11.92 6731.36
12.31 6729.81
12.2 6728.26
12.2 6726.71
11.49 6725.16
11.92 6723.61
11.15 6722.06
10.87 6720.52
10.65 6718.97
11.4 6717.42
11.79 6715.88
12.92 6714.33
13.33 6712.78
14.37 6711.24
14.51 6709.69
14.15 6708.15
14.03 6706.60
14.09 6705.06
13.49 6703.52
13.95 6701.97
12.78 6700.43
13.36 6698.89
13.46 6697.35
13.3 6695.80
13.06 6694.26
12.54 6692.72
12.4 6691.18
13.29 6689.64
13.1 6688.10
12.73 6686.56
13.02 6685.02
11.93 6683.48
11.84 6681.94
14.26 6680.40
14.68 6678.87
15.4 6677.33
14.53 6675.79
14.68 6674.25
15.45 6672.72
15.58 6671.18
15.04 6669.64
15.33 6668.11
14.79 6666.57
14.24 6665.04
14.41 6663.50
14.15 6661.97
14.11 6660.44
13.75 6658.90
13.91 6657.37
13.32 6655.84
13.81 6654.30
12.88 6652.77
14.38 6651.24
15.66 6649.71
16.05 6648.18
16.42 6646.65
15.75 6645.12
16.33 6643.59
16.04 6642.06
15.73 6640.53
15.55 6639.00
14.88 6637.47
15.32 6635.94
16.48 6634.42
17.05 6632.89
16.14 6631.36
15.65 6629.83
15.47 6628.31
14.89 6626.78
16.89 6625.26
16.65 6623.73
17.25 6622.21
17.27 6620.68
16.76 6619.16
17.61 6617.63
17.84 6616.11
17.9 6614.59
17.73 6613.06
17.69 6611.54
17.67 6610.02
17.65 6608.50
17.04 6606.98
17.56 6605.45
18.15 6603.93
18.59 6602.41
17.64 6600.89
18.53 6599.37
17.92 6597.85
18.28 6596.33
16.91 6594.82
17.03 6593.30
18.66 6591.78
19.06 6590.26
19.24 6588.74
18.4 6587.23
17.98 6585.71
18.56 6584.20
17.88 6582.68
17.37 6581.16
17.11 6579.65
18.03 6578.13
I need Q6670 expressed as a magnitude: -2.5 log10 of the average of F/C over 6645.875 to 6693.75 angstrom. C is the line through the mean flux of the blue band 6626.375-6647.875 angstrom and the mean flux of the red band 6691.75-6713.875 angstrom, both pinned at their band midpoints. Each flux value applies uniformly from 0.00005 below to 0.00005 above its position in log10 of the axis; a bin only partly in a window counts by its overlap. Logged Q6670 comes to 0.046 mag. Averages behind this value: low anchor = 15.9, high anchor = 13.6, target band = 14.1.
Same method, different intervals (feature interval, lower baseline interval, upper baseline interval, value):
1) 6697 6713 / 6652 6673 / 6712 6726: -0.12 mag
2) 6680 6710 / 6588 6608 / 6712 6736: 0.00 mag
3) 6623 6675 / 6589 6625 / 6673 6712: 0.03 mag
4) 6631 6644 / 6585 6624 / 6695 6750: 0.03 mag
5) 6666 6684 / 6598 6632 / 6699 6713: 0.04 mag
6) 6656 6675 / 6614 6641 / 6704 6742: 0.02 mag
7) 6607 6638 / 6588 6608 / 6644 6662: -0.02 mag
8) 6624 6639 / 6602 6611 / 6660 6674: 0.04 mag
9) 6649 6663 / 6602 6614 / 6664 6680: 0.12 mag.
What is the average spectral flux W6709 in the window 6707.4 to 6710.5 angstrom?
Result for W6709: 14.3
